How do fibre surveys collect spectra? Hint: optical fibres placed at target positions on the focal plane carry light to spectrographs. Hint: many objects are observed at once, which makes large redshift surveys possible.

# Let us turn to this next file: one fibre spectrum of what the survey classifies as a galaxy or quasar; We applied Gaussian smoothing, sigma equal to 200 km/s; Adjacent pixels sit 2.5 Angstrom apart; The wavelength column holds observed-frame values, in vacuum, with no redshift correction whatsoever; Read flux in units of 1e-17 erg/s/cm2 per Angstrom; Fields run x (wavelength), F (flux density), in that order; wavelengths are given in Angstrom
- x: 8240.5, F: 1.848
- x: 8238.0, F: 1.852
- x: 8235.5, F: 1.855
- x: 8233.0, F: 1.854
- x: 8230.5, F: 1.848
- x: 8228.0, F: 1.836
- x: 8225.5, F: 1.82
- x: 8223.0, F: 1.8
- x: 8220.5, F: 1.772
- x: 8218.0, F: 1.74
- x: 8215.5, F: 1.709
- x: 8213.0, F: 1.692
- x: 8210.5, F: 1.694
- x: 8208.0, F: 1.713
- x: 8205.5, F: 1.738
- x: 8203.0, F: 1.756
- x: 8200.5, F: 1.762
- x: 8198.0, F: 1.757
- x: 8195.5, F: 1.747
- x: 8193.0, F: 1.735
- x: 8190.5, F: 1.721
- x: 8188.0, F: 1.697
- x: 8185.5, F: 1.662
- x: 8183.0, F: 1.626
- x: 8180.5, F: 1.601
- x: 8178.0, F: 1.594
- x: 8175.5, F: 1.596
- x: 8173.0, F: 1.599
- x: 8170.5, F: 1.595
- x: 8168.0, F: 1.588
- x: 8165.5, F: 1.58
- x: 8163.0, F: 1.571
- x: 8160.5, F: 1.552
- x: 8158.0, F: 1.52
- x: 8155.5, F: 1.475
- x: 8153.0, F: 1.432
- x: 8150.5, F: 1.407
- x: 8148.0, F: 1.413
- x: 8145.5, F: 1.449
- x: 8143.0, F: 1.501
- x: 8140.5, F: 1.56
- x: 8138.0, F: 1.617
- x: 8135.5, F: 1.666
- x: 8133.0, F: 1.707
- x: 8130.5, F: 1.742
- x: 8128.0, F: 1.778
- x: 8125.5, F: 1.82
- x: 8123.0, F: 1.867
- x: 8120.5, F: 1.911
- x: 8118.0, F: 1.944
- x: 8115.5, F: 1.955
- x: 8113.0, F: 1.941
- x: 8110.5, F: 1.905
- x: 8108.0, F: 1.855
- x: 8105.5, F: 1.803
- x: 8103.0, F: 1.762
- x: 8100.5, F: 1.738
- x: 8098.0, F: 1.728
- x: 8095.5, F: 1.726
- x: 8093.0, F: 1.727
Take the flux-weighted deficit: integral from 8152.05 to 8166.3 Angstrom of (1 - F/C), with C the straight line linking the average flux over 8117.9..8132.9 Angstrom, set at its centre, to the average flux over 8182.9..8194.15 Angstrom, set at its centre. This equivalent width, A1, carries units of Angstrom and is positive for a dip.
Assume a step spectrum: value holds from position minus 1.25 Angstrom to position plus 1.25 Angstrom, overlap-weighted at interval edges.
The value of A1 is 1.89 Angstrom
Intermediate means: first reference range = 1.83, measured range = 1.52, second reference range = 1.69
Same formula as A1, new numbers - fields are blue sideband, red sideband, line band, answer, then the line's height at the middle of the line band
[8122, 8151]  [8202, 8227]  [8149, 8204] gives 2.4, 1.69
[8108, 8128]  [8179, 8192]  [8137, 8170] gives 4.8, 1.77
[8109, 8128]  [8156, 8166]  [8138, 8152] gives 1.7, 1.68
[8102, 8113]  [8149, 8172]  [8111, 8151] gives -0.2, 1.7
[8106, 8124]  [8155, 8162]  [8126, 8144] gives 0.7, 1.73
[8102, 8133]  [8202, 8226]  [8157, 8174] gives 2.1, 1.8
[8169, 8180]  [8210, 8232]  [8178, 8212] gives -0.6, 1.67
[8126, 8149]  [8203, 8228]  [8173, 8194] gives 0.5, 1.69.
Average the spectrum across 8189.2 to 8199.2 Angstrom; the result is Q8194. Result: 1.74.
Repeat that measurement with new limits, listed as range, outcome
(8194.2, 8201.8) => 1.76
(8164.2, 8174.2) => 1.59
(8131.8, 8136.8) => 1.69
